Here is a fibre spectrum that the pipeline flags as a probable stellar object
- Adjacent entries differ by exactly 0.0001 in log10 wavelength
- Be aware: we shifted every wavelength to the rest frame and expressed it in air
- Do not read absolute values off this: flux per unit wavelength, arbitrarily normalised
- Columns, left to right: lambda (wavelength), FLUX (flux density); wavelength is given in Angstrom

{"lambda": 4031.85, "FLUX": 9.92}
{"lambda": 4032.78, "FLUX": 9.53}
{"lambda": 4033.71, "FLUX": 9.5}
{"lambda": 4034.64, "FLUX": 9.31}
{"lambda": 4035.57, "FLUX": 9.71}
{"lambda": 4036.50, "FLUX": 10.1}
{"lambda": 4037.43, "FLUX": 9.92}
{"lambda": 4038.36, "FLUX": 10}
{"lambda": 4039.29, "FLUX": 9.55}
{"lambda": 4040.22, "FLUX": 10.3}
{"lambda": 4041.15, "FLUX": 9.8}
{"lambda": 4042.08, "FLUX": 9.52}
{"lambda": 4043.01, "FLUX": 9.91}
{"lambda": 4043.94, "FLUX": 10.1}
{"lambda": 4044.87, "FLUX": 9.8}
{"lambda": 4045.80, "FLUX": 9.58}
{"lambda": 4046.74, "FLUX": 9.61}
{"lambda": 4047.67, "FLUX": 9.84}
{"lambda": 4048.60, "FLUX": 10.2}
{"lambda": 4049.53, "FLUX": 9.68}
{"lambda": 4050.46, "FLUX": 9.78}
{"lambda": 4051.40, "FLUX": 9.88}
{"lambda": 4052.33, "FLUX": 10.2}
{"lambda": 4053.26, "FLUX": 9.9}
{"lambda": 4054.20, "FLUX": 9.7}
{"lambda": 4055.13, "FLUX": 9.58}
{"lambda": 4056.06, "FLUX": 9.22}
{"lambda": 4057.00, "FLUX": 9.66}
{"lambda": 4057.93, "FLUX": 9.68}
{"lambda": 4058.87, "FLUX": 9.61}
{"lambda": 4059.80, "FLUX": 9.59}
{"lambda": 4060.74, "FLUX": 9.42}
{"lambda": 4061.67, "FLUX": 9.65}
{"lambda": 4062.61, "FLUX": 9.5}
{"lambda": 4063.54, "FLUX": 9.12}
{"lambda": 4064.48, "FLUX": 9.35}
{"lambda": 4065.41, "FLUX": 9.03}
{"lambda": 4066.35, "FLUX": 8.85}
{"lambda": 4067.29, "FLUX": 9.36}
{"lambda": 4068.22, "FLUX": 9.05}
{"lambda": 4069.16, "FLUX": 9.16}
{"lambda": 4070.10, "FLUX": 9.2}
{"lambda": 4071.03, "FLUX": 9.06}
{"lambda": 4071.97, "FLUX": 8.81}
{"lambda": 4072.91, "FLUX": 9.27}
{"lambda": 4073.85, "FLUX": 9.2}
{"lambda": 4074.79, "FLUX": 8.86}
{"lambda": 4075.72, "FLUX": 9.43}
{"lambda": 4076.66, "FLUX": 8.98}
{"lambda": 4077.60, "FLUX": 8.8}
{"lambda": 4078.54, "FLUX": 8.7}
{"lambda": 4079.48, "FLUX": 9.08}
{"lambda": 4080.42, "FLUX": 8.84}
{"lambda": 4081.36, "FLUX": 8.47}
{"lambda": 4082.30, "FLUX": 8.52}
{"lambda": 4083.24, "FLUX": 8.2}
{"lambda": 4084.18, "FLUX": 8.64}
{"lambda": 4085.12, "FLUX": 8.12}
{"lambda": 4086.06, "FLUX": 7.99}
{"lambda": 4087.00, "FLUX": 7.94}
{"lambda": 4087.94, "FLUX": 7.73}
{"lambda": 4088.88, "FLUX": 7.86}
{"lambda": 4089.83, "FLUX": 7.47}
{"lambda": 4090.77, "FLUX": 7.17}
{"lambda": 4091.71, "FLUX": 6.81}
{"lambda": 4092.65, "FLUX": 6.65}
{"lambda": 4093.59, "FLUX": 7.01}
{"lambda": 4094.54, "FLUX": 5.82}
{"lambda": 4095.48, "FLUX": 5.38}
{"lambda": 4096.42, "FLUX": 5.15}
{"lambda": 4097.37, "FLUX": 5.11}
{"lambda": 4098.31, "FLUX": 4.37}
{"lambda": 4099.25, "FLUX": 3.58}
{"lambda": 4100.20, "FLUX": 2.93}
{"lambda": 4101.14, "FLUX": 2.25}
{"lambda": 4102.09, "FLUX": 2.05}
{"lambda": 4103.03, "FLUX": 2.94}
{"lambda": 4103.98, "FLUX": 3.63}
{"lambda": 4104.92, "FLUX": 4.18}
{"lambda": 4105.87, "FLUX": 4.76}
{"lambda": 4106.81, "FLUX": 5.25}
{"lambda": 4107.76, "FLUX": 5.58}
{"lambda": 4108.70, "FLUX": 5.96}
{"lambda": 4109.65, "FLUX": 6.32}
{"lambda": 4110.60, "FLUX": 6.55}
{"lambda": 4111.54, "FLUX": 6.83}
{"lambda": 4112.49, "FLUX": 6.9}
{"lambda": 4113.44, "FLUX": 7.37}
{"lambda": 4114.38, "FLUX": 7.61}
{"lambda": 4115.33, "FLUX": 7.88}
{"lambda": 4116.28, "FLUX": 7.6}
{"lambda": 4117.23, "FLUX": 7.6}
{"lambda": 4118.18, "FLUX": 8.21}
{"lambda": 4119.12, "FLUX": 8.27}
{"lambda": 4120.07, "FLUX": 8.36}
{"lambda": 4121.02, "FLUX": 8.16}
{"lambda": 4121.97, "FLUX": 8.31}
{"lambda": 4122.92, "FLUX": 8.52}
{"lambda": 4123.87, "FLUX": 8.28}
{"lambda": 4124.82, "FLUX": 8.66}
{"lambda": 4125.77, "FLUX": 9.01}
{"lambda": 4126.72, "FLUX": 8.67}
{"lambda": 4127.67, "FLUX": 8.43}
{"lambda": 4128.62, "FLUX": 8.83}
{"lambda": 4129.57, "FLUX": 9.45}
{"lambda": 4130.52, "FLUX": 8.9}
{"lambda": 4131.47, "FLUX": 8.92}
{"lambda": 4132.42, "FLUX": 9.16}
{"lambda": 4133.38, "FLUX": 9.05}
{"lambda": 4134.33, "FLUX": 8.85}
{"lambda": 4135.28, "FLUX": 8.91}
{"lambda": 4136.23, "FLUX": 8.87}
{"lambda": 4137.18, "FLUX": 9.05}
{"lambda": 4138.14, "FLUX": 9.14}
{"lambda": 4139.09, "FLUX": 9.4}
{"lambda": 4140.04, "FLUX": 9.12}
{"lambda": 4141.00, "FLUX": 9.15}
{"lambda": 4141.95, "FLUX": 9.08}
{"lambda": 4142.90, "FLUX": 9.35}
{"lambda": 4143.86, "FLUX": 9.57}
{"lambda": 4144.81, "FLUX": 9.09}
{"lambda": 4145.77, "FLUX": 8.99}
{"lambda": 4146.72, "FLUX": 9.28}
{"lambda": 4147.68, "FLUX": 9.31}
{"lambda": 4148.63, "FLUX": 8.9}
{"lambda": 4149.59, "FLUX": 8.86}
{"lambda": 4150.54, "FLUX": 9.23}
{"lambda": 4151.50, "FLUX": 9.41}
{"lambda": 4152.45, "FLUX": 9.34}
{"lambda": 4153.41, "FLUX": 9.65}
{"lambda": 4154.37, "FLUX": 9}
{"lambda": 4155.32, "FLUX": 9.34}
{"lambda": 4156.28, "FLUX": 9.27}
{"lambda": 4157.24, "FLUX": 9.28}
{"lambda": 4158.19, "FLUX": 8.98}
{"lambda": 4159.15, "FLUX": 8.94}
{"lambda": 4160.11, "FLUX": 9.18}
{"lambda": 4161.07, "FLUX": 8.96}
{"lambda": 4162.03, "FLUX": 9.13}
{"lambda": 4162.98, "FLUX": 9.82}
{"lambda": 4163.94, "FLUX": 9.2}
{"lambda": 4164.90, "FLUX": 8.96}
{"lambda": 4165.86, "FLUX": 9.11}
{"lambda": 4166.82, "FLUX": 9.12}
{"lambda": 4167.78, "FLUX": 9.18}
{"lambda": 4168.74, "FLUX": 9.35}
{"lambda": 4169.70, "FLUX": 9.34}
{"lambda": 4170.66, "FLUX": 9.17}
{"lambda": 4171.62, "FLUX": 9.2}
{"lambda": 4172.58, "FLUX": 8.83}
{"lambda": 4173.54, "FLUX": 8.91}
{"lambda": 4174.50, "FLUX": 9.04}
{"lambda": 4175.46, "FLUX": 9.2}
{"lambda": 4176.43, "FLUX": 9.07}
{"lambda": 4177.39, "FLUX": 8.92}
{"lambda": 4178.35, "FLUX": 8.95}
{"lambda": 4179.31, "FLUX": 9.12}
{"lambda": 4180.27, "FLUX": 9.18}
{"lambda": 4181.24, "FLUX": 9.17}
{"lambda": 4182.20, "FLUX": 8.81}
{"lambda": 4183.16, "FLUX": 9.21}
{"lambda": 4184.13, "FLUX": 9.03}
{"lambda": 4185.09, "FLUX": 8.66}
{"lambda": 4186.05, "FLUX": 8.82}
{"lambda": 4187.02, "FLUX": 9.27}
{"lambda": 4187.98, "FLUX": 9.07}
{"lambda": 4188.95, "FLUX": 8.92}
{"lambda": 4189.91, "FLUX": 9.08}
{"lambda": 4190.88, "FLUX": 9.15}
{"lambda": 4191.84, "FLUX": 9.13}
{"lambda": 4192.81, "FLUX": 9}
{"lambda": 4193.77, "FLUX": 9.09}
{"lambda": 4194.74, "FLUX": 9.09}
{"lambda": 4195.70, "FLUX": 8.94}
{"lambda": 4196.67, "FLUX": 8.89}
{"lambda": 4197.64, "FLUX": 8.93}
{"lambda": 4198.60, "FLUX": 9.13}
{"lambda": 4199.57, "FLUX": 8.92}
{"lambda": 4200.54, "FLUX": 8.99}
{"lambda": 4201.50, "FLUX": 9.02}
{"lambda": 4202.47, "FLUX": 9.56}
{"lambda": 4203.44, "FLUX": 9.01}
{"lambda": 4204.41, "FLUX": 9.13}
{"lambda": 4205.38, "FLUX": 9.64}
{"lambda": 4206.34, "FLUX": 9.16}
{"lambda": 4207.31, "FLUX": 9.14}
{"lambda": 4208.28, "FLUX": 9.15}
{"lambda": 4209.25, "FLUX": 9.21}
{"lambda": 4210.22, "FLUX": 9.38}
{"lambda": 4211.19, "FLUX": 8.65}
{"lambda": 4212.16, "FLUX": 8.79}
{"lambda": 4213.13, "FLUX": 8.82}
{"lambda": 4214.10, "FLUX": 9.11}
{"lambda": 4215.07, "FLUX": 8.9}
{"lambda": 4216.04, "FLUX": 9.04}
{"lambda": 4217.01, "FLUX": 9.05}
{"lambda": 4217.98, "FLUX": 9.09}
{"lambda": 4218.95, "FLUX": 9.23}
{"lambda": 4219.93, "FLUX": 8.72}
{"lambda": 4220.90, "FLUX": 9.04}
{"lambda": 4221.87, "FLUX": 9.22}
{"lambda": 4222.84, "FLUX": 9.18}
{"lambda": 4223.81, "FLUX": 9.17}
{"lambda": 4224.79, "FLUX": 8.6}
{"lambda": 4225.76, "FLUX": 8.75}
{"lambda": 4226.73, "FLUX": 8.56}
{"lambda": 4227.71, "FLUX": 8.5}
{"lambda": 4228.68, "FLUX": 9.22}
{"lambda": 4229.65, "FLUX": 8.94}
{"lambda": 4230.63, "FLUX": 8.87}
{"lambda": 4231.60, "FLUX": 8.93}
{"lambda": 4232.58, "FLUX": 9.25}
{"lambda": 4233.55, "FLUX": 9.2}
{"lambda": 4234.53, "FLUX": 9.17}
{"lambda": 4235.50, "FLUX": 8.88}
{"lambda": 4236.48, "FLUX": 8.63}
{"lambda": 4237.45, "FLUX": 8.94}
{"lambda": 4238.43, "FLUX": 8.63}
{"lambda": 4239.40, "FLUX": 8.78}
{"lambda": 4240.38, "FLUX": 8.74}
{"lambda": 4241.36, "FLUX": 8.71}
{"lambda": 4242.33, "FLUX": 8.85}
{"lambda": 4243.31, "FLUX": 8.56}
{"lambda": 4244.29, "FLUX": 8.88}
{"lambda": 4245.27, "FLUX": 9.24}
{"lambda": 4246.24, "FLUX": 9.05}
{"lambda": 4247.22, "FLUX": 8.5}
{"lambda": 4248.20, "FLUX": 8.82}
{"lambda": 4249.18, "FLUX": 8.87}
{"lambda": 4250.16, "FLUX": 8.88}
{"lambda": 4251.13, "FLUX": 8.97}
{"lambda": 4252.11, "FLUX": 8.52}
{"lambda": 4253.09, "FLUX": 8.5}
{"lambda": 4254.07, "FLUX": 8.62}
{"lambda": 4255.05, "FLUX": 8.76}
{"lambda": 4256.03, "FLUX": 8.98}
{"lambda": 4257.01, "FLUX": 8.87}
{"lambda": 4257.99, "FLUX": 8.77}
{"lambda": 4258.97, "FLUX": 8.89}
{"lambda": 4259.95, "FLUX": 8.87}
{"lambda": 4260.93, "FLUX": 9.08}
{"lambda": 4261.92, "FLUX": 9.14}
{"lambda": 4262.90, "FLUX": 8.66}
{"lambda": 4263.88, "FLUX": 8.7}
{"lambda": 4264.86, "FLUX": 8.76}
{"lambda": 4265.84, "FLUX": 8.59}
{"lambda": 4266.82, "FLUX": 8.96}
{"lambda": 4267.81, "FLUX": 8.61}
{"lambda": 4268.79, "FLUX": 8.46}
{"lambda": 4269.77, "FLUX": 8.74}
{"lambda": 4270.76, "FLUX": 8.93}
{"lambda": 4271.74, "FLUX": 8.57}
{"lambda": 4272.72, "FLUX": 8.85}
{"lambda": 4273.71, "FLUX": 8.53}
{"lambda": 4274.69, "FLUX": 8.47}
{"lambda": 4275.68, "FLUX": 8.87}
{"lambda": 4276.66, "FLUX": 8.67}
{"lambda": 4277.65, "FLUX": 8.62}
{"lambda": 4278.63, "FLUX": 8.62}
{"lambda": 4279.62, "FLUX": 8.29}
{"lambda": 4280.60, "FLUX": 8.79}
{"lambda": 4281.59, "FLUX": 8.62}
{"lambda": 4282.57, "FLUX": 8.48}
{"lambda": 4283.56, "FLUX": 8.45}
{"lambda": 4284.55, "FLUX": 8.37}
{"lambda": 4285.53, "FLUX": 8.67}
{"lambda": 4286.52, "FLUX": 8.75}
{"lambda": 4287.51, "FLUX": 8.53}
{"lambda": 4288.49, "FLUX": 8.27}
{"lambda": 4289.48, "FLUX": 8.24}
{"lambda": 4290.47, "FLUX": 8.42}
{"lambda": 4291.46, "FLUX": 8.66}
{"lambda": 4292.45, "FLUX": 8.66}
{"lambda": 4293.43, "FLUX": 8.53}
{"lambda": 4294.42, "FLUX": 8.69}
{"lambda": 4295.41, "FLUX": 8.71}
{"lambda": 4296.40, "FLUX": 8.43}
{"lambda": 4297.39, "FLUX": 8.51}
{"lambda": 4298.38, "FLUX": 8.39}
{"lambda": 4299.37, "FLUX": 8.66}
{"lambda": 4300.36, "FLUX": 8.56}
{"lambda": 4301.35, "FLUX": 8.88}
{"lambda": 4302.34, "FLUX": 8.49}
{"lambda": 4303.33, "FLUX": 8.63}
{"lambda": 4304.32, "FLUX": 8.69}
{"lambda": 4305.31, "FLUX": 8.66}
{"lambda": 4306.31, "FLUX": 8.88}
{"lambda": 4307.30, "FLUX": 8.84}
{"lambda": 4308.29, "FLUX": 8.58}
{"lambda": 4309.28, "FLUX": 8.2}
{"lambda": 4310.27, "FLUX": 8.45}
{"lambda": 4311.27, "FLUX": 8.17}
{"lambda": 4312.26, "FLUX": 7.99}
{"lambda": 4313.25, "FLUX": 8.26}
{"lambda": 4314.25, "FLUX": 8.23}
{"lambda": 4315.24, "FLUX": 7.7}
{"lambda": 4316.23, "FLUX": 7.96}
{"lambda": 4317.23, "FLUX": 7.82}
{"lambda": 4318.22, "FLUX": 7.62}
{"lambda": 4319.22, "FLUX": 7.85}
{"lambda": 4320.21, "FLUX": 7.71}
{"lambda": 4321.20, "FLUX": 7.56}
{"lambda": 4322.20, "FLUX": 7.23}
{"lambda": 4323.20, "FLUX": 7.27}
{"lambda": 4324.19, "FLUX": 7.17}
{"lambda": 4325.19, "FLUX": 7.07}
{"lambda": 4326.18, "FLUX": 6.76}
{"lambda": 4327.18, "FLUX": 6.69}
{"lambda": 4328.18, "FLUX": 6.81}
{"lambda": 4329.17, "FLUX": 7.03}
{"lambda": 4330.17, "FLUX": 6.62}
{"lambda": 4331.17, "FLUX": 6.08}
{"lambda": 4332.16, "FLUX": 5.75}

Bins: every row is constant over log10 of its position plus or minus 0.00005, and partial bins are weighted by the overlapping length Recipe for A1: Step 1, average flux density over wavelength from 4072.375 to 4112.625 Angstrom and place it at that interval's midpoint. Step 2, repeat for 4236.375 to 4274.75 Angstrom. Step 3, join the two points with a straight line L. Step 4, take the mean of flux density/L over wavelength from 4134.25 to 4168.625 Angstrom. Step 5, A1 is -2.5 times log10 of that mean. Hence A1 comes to -0.23 mag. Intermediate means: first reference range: 6.63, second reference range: 8.78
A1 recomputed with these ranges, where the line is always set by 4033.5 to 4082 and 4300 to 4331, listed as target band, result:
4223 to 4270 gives -0.07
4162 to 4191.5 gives -0.05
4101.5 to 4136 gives 0.23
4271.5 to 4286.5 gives -0.07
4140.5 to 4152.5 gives -0.03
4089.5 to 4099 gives 0.47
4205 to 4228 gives -0.07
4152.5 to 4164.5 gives -0.05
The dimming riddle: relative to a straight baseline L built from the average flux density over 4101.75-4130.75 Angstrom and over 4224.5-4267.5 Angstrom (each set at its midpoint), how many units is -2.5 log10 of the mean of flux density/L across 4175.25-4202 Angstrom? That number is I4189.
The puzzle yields -0.12 mag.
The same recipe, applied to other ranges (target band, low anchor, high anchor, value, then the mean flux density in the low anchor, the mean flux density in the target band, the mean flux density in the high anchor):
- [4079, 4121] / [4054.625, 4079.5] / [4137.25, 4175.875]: 0.380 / 9.23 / 6.49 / 9.18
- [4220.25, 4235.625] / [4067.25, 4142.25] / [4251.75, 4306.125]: -0.080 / 7.57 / 8.97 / 8.65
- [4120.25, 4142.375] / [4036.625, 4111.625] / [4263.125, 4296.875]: -0.084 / 8.04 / 8.86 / 8.6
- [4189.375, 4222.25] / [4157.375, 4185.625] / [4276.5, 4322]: -0.019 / 9.1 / 9.07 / 8.4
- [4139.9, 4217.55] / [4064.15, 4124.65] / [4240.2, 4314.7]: -0.157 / 7.24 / 9.11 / 8.65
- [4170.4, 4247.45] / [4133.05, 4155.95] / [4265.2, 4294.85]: -0.012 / 9.17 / 9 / 8.6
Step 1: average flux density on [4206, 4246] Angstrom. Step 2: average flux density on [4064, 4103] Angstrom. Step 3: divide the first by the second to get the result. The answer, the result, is 1.2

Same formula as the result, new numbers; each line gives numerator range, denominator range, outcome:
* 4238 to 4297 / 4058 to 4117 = 1.18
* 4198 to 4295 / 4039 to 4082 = 0.94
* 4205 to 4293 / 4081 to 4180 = 1.11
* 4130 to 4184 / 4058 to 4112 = 1.25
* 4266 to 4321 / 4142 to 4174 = 0.92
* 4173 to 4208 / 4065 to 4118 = 1.28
